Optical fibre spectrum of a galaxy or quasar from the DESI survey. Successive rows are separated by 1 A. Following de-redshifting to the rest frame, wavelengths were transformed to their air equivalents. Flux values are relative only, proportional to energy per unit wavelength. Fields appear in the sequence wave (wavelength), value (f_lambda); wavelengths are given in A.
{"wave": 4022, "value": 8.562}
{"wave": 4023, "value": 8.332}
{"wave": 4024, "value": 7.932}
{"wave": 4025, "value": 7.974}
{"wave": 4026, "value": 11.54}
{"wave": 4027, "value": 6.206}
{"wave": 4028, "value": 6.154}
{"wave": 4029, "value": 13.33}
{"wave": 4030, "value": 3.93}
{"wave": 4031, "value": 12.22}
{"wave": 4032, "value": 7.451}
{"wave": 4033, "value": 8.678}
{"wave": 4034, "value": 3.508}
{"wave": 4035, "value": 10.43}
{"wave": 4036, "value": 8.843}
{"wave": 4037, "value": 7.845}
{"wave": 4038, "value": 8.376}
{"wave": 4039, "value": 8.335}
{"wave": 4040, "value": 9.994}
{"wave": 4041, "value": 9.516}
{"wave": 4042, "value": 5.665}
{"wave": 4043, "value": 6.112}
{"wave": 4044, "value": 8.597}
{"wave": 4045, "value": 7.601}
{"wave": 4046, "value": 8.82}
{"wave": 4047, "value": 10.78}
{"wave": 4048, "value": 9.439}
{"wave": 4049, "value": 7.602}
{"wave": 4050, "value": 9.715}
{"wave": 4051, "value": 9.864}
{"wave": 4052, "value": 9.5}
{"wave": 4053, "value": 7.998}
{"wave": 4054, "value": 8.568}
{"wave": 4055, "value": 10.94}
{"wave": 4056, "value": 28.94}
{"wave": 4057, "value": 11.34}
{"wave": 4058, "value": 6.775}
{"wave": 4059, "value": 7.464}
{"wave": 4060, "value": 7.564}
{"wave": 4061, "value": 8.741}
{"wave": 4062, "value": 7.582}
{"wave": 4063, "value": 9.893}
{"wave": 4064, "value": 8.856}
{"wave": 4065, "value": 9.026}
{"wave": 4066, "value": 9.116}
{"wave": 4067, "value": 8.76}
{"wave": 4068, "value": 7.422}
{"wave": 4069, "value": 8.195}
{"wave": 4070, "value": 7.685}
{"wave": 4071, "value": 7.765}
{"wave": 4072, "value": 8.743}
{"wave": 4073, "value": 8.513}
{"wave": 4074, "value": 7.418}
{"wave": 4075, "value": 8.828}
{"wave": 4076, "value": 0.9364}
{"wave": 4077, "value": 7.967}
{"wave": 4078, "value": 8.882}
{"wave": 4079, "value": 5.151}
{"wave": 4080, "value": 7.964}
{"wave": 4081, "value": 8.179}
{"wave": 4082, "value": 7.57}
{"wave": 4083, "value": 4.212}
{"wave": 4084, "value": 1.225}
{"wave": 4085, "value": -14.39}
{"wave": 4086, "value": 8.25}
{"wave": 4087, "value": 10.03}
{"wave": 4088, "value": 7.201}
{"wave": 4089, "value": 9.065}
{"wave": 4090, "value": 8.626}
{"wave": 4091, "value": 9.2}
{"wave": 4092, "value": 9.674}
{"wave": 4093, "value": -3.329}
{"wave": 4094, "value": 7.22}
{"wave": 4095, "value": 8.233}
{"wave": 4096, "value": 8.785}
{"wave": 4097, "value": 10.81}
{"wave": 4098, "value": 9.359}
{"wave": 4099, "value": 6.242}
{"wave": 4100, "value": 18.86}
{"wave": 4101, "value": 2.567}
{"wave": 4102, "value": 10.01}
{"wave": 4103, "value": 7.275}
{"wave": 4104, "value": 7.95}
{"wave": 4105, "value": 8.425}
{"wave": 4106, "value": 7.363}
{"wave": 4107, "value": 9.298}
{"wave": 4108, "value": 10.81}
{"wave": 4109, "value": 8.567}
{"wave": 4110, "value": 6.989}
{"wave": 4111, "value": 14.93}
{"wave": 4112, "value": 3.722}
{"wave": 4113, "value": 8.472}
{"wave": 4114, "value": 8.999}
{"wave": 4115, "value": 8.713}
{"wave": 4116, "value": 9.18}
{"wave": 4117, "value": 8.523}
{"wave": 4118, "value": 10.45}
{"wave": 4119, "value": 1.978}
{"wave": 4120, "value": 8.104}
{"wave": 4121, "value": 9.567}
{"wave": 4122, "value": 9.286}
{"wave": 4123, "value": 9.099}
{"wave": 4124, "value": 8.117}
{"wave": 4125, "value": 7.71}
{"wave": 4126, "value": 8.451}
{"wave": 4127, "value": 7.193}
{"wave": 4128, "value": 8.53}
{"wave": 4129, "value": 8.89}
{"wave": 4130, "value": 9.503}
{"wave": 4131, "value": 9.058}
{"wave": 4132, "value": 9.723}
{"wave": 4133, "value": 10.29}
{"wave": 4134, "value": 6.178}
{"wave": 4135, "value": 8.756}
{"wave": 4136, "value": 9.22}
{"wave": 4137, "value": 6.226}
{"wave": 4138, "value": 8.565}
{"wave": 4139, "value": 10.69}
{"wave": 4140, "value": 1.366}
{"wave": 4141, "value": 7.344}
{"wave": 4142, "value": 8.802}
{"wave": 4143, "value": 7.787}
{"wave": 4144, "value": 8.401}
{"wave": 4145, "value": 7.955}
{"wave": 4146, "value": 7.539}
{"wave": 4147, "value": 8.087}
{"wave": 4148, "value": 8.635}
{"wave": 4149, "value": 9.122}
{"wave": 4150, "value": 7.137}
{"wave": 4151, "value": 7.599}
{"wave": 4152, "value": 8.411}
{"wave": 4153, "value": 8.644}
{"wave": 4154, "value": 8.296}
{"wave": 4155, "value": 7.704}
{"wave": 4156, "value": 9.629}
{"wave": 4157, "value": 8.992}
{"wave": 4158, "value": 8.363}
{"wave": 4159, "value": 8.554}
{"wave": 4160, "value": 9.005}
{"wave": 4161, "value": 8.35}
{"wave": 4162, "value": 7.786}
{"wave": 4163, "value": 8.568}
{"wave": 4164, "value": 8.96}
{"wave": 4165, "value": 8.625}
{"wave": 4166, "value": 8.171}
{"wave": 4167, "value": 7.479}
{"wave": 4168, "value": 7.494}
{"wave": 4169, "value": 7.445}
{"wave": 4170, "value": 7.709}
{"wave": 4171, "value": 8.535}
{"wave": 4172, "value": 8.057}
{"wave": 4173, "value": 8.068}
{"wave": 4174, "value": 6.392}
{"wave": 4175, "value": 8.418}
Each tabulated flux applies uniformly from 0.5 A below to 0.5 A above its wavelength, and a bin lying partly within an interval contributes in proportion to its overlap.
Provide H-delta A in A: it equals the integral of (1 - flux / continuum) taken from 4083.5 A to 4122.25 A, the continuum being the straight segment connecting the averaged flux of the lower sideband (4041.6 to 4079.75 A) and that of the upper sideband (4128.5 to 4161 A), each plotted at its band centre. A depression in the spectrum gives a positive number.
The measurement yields 4.2 A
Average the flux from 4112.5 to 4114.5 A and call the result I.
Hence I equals 8.74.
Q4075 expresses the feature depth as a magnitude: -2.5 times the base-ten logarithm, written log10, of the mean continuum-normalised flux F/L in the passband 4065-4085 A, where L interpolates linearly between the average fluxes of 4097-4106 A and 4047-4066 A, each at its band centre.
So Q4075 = 0.40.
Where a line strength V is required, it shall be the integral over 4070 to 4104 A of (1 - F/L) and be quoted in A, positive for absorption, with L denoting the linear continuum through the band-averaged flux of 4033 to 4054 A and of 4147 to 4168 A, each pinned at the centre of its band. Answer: 6.1 A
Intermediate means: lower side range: 8.44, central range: 6.91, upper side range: 8.37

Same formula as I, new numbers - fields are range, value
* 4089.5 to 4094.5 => 6.28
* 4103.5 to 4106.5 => 7.91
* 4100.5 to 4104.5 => 6.95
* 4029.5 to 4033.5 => 8.07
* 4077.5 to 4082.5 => 7.55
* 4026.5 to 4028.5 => 6.18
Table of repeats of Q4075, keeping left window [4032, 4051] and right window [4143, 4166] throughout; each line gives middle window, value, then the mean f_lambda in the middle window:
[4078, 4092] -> 0.39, 5.83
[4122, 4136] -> -0.03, 8.63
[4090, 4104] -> 0.04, 8.09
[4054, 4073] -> -0.16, 9.65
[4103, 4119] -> -0.03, 8.56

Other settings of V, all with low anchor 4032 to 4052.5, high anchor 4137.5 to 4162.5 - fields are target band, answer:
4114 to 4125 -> -0.14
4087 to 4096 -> 1.12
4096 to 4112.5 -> -1.39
